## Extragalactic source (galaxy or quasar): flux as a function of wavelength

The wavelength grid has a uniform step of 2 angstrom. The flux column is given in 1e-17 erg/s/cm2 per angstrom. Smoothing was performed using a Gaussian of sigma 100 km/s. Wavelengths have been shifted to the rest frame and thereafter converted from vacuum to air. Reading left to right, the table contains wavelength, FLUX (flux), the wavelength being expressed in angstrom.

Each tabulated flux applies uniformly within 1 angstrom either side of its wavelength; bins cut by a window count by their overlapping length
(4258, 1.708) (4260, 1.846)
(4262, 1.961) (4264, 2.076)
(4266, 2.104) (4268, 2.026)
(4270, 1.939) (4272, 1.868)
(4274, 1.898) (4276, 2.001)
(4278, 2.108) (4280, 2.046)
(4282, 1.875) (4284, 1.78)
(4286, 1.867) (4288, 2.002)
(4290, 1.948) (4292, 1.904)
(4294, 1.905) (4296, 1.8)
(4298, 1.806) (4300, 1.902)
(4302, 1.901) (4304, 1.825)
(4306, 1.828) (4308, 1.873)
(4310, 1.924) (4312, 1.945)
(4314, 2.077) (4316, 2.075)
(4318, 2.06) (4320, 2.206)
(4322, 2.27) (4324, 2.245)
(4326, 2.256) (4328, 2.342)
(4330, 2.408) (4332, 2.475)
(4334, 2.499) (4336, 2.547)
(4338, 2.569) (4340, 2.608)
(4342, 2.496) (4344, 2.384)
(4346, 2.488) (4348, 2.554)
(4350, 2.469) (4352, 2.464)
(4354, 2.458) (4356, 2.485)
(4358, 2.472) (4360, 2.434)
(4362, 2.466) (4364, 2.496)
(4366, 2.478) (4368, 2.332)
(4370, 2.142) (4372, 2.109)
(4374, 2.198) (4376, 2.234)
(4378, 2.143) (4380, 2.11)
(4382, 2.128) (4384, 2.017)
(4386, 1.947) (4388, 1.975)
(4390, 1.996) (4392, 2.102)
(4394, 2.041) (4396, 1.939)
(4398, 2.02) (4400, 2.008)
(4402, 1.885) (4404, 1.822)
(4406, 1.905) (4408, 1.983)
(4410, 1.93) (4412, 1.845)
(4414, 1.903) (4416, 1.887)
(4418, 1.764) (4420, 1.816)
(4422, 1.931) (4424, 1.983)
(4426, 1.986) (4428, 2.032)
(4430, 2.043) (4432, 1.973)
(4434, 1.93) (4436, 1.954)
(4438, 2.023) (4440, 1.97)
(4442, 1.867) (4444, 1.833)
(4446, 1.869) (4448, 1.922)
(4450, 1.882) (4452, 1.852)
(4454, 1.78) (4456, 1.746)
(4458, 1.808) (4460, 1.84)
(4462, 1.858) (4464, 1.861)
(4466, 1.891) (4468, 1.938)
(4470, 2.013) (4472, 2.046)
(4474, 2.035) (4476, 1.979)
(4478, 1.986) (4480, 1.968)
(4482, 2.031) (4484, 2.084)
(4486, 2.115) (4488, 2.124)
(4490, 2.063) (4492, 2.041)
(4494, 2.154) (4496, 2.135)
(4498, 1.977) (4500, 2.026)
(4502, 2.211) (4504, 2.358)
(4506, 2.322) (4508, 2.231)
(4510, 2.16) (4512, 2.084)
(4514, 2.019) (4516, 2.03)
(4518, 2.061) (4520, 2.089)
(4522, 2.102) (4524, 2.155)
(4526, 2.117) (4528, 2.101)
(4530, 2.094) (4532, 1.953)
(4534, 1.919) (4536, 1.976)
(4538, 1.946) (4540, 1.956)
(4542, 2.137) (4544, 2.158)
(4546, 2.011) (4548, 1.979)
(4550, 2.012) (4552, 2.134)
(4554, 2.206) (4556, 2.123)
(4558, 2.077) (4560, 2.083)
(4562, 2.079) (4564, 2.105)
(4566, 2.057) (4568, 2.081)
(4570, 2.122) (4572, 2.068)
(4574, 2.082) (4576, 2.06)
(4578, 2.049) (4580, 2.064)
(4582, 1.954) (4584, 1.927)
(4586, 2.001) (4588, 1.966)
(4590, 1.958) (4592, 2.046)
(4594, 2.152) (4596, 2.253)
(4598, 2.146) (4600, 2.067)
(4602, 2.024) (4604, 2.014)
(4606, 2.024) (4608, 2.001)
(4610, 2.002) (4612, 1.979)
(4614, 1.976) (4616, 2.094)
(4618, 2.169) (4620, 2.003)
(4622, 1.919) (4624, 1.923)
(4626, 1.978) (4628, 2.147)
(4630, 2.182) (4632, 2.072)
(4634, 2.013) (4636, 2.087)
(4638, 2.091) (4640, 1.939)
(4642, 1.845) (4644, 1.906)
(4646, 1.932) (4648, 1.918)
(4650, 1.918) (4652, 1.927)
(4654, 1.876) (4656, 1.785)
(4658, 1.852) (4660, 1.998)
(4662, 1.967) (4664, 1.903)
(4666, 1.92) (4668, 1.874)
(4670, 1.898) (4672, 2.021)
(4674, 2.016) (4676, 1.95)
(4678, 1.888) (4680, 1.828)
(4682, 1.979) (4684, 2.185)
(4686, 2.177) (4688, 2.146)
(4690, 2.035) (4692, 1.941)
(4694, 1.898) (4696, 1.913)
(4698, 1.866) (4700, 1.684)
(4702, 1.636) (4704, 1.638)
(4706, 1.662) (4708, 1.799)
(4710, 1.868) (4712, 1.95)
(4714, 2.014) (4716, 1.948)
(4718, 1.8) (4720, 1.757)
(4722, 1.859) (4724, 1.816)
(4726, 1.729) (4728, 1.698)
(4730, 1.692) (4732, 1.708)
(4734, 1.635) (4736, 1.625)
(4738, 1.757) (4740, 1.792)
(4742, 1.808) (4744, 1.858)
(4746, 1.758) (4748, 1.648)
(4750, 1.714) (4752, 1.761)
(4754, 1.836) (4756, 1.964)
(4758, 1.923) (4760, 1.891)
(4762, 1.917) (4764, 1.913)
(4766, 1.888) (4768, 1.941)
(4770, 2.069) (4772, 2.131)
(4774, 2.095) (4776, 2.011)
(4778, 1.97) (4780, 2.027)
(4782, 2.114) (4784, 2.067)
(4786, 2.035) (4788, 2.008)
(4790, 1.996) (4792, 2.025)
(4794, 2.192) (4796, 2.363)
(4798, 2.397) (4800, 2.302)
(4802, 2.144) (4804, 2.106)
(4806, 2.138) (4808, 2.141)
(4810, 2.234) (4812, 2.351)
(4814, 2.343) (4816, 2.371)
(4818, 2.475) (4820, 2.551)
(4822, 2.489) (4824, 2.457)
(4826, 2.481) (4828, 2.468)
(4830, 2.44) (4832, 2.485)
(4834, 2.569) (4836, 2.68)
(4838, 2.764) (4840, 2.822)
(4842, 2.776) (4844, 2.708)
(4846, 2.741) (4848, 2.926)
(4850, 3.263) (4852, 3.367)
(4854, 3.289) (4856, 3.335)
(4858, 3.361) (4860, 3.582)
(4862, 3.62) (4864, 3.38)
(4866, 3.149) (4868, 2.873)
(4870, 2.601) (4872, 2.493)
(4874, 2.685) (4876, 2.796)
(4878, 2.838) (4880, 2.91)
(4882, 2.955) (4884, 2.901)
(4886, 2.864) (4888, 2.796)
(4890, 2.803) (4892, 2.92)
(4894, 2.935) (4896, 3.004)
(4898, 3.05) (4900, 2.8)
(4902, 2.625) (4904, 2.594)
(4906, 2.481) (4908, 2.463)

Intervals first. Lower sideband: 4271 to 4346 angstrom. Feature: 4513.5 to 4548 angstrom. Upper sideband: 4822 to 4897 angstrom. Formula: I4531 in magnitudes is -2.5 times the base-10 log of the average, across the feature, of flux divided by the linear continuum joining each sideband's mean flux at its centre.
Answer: 0.181 mag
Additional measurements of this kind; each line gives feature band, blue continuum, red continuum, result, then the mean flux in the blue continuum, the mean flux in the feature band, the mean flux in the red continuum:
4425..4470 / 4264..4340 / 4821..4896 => 0.19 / 2.06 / 1.91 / 2.88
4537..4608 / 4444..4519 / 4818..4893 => 0.08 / 2.01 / 2.06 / 2.86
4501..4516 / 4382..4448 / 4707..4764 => -0.15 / 1.95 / 2.19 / 1.81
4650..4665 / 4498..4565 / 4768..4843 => 0.15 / 2.09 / 1.9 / 2.29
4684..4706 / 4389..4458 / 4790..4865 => 0.26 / 1.92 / 1.9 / 2.64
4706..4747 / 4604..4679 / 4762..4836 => 0.18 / 1.97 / 1.79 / 2.22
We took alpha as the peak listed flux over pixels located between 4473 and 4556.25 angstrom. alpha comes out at 2.358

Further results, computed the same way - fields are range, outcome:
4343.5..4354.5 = 2.554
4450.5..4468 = 1.938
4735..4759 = 1.964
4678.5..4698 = 2.185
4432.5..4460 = 2.023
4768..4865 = 3.62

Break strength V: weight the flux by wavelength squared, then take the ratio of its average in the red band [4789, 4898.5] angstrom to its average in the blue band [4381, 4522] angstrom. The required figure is 1.61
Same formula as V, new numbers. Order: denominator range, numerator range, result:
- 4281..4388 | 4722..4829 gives 1.13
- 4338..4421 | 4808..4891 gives 1.58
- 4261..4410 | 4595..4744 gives 1.04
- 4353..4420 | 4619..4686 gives 1.05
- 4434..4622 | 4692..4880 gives 1.24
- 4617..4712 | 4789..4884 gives 1.48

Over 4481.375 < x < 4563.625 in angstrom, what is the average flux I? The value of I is 2.09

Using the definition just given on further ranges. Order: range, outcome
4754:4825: 2.14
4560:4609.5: 2.05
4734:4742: 1.72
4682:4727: 1.88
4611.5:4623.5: 2.02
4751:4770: 1.9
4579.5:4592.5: 1.98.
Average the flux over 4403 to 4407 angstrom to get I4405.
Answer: 1.86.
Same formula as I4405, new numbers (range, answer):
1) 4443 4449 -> 1.87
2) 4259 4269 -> 2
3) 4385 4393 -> 2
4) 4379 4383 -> 2.12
